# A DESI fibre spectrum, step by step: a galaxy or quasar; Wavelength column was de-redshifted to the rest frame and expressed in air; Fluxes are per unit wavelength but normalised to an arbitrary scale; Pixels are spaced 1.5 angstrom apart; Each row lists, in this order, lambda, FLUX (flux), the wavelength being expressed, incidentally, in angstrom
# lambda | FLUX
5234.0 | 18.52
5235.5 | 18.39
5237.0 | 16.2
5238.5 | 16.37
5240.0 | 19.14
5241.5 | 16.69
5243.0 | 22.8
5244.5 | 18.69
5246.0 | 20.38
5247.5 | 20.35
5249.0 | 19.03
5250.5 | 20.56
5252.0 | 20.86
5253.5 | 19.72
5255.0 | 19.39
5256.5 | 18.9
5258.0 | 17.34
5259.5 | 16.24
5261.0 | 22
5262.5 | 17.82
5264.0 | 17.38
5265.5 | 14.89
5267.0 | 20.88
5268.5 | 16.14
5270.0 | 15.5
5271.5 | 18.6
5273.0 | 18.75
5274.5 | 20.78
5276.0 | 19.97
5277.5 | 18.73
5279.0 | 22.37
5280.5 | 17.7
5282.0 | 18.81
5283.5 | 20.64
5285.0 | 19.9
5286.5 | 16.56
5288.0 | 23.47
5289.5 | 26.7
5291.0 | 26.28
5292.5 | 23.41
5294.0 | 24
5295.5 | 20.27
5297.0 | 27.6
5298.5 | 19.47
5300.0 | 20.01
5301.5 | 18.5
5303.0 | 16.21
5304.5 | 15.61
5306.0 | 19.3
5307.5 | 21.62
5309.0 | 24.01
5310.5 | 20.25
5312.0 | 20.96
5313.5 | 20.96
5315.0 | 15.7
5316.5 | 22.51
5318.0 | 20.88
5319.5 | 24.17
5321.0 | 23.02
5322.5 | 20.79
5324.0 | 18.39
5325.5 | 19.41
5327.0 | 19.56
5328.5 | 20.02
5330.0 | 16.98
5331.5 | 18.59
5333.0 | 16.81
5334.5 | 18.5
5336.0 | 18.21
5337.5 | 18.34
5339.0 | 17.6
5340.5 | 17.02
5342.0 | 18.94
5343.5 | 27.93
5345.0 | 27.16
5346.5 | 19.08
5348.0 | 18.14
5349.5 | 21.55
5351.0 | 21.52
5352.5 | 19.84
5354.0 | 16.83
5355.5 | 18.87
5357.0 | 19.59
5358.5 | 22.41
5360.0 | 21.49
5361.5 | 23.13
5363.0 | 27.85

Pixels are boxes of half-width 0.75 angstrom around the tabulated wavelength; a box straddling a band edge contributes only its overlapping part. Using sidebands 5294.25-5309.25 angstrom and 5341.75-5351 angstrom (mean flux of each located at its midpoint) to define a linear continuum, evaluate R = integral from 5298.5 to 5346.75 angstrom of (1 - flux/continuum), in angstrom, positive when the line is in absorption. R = 2.9 angstrom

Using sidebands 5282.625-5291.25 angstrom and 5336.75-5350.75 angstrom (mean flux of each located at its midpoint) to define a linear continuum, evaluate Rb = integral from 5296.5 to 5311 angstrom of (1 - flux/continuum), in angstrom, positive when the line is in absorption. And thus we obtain 1.0 angstrom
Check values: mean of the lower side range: 22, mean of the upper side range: 20.7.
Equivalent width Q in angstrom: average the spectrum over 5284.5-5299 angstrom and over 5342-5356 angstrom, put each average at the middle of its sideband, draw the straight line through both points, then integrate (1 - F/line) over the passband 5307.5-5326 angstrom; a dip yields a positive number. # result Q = 0.96 angstrom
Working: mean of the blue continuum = 22.9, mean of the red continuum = 21.1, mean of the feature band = 21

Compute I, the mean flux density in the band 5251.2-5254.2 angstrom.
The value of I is 20.3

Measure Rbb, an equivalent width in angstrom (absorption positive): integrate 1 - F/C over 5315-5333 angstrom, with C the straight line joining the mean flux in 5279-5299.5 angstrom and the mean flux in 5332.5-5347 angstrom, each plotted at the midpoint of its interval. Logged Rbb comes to 0.5 angstrom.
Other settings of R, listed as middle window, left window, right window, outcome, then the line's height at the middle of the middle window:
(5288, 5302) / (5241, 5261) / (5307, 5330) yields -1.9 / 20.2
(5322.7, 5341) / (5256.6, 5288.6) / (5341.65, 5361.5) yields 1.9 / 20.6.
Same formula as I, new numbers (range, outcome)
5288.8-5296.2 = 24.1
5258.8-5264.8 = 18.3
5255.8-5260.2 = 17.5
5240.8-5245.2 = 19.4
